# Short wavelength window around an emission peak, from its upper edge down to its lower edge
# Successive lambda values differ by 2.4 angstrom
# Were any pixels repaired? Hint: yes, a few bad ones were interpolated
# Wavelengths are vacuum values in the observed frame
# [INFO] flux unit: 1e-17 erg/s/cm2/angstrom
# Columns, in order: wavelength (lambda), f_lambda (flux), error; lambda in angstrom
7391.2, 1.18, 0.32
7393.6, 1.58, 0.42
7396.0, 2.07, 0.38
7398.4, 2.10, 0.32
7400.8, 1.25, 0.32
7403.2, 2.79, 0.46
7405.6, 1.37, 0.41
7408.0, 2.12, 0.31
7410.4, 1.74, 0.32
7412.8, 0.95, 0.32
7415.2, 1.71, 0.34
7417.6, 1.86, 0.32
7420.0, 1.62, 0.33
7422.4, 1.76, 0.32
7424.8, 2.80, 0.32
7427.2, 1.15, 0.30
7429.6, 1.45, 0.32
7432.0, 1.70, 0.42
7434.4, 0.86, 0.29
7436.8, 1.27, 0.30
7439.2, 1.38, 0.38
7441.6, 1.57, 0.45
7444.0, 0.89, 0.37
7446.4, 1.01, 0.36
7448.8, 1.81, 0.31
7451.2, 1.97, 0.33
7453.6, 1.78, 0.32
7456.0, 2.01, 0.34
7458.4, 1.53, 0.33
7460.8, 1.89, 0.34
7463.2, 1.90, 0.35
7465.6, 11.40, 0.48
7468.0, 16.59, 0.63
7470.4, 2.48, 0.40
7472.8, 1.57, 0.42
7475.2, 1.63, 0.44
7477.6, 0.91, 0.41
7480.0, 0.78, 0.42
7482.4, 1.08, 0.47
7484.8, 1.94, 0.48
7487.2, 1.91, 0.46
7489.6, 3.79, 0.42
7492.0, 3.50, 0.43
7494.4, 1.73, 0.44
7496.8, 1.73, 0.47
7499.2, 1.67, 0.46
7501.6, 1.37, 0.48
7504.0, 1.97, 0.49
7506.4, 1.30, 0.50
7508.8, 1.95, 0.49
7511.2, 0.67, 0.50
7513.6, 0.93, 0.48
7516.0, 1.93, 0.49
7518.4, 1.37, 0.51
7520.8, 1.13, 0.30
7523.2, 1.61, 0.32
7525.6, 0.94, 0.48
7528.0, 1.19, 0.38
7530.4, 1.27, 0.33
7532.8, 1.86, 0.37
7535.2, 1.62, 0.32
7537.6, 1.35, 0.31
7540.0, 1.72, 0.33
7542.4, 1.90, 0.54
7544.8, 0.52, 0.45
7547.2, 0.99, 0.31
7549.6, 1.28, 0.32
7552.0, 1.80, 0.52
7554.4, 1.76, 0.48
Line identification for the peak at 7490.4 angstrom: [N II] 6583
